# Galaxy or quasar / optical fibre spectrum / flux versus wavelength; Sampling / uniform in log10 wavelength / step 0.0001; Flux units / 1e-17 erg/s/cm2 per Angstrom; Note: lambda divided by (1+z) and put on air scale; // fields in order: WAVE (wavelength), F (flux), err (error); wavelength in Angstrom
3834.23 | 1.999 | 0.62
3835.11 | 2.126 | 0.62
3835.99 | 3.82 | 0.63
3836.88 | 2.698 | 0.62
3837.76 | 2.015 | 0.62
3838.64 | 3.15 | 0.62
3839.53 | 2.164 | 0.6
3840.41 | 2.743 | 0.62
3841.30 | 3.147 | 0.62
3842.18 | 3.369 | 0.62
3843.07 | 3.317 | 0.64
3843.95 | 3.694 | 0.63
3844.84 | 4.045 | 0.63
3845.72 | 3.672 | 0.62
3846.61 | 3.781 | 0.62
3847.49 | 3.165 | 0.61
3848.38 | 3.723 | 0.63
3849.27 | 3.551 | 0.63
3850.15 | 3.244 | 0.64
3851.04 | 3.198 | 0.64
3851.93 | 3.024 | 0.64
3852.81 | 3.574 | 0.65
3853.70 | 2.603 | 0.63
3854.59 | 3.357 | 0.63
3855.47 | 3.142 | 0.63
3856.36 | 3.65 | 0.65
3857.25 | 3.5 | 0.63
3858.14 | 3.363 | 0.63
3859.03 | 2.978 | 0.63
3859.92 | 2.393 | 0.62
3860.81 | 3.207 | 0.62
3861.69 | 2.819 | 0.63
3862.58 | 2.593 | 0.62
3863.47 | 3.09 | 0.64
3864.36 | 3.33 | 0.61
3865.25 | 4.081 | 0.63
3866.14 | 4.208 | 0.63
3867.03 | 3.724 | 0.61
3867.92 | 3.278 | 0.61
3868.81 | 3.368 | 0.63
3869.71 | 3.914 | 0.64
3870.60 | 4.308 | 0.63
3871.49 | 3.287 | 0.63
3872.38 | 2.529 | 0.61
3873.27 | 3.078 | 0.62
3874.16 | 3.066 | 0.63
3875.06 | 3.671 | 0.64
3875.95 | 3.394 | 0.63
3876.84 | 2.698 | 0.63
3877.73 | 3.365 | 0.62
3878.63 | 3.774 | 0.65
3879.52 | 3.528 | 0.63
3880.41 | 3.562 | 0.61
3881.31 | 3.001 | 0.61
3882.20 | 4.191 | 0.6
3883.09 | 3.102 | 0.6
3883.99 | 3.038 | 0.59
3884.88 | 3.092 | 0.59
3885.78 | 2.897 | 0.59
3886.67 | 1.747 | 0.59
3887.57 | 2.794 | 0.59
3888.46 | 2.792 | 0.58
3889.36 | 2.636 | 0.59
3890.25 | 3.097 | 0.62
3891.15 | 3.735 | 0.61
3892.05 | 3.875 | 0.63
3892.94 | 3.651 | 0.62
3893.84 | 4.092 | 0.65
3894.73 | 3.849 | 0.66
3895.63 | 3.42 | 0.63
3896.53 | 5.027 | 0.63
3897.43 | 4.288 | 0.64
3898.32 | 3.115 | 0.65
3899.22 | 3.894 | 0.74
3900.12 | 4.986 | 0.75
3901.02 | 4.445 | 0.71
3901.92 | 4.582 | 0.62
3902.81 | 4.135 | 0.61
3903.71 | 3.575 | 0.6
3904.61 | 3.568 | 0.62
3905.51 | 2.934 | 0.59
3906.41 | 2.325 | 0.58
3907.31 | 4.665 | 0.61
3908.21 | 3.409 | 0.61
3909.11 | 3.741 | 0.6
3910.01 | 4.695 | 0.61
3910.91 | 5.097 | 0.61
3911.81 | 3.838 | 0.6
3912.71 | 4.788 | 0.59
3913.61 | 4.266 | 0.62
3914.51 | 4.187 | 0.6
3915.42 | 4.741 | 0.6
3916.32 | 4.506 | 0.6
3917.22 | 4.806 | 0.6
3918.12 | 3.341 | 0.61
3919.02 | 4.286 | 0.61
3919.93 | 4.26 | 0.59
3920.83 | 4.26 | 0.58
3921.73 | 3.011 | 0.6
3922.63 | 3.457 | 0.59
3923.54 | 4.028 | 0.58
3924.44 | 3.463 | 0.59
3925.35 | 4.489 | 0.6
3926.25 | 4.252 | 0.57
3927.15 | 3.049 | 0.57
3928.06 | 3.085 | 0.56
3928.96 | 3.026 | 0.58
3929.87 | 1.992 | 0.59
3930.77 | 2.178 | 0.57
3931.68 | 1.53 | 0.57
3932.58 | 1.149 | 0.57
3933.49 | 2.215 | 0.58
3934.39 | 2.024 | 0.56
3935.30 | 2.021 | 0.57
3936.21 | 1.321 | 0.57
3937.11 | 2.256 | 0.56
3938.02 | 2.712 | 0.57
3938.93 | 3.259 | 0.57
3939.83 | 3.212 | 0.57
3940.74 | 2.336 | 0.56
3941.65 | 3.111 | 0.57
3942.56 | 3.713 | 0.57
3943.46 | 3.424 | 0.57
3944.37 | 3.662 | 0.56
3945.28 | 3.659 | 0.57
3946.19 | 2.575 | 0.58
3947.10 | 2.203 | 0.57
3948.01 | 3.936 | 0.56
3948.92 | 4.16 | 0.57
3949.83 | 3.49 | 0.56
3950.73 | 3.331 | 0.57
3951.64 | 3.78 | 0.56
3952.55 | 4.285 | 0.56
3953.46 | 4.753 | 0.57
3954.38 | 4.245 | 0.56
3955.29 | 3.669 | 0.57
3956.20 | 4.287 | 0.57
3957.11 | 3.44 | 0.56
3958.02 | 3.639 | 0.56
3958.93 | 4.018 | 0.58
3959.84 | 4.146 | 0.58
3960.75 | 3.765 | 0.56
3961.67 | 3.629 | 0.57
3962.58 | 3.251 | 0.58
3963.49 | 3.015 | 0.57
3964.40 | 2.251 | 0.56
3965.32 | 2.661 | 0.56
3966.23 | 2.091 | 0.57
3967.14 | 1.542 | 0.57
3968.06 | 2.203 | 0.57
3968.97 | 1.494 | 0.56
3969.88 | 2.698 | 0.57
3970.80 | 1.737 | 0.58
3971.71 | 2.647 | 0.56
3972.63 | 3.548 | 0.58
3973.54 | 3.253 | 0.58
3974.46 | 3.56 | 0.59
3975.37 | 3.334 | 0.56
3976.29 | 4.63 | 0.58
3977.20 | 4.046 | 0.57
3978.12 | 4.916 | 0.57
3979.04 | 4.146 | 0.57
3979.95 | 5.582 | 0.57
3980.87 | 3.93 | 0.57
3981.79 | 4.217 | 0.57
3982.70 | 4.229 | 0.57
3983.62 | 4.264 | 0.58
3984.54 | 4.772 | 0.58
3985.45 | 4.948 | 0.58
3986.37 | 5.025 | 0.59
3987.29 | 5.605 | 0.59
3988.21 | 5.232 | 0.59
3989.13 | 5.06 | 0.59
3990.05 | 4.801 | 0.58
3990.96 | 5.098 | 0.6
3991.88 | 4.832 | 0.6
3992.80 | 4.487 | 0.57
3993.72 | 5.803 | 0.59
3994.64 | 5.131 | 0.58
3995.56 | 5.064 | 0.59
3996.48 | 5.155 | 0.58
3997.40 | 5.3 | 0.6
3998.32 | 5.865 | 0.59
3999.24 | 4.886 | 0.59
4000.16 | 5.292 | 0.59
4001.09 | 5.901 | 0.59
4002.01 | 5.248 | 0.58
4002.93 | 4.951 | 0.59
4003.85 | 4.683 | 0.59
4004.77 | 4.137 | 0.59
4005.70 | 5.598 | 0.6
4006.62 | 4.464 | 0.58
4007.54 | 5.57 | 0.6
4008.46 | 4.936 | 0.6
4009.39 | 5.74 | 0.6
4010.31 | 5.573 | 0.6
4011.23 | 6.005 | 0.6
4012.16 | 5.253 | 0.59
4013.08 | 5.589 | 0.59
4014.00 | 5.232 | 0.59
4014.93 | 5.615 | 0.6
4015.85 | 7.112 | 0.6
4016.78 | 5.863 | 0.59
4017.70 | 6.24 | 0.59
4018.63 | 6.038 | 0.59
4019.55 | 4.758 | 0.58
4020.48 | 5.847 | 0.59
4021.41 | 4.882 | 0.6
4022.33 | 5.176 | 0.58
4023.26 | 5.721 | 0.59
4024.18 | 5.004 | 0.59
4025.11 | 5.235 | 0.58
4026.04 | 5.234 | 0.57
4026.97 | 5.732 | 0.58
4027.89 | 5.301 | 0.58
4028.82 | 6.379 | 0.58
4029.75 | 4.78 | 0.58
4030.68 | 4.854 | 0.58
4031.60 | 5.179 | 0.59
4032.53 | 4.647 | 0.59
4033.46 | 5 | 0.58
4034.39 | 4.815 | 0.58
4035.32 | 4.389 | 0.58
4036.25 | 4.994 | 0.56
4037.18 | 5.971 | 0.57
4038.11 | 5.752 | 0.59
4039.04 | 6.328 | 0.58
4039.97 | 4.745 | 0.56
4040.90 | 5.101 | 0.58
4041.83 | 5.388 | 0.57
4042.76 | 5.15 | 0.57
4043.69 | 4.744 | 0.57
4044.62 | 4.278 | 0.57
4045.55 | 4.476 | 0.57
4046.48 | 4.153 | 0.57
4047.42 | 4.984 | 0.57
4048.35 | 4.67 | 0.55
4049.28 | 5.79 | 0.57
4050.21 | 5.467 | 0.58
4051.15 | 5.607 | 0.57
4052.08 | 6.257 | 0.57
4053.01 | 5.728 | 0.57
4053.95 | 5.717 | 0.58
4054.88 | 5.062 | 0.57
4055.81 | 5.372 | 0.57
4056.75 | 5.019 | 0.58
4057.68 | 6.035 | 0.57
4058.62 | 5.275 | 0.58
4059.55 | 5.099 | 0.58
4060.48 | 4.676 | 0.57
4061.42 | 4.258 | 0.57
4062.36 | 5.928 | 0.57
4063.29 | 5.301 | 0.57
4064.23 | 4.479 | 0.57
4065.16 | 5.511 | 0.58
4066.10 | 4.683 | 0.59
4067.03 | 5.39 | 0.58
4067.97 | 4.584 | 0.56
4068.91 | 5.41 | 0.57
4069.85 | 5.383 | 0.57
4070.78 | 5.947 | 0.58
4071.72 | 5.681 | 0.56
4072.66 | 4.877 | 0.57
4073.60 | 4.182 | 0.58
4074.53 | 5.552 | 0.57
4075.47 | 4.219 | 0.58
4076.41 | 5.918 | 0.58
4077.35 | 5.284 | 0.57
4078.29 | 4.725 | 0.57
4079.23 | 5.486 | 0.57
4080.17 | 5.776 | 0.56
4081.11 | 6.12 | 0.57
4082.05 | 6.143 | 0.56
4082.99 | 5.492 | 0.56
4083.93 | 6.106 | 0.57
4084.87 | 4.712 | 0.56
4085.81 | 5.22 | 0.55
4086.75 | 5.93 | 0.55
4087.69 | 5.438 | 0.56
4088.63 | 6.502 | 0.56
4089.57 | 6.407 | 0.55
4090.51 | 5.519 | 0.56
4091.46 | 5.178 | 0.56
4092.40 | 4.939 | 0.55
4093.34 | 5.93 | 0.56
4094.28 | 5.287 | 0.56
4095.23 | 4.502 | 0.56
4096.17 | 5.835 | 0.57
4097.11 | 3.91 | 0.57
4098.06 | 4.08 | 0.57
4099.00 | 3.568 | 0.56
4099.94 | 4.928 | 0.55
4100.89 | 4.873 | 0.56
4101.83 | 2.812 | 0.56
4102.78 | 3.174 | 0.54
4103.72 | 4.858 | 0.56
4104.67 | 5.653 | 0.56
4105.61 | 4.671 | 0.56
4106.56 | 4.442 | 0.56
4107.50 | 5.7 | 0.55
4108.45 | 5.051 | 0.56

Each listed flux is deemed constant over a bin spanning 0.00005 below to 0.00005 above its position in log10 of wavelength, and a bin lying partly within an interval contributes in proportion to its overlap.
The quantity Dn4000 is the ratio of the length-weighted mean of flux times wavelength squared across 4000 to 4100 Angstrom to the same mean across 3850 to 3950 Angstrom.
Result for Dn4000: 1.68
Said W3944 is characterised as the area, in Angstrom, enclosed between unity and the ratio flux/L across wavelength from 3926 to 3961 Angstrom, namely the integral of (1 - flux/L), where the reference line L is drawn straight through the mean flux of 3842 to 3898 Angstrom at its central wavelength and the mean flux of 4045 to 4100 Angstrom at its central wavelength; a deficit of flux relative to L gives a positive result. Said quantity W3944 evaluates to 8.0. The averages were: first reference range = 3.37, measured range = 3.14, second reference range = 5.25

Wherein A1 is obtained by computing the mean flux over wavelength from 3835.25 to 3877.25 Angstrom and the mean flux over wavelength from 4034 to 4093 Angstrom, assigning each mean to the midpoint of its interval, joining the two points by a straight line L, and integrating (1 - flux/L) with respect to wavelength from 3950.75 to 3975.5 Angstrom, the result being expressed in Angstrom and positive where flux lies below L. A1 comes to 6.2 Angstrom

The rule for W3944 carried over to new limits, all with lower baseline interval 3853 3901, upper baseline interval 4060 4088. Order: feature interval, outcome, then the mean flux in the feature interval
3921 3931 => 1.4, 3.33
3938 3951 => 2.5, 3.27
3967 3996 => 1.7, 4.15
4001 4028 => -4.1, 5.42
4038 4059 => -0.9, 5.26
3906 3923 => -1.6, 4.1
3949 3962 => 0.8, 3.9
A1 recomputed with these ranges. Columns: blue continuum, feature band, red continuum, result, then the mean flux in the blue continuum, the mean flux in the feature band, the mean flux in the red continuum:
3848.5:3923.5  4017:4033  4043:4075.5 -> -1.7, 3.58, 5.36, 5.15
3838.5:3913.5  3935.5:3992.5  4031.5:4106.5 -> 8.5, 3.48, 3.62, 5.15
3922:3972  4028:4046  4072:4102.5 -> -2.9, 3.05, 5.11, 5.16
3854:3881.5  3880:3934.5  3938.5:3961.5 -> -1.8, 3.33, 3.57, 3.61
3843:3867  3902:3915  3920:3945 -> -3.9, 3.35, 3.96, 2.92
